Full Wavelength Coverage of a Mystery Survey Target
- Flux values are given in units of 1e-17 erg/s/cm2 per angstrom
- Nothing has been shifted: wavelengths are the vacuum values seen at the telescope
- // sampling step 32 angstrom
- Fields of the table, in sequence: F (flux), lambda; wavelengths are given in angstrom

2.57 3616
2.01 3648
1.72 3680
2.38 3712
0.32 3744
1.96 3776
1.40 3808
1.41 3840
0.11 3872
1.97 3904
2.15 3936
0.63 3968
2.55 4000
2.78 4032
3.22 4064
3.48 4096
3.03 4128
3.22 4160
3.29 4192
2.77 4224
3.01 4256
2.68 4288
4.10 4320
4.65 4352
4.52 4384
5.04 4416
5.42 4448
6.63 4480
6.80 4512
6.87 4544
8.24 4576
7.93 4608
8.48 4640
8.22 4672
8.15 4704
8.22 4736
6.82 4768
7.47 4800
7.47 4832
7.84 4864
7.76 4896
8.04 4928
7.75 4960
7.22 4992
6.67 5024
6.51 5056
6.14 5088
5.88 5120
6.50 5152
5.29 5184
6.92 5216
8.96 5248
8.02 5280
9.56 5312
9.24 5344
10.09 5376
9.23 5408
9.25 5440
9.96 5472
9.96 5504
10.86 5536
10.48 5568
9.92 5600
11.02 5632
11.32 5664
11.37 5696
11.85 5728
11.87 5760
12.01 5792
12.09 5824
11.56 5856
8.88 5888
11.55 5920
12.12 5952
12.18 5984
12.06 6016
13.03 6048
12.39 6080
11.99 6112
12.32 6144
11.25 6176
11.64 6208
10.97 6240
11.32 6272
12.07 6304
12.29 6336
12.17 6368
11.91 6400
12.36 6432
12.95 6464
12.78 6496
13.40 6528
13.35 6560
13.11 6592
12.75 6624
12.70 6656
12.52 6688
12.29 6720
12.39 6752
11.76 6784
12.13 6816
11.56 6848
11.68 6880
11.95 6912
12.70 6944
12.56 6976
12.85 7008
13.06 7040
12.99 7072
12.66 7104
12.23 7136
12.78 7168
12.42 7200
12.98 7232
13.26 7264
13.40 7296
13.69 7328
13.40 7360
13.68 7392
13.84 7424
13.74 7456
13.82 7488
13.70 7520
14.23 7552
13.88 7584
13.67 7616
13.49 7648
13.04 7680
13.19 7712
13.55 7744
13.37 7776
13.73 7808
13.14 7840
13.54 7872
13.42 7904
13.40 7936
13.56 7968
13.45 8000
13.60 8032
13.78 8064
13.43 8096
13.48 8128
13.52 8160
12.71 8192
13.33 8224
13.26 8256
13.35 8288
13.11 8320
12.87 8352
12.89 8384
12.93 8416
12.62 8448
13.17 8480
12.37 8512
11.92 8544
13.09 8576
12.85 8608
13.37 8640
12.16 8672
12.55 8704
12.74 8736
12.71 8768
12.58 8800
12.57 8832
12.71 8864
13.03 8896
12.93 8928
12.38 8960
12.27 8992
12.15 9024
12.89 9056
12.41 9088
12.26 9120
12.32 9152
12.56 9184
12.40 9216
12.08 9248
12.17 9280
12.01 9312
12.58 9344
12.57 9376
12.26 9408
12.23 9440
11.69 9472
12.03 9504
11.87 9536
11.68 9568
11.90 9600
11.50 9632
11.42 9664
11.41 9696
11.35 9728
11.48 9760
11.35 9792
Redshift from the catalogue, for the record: 0.00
